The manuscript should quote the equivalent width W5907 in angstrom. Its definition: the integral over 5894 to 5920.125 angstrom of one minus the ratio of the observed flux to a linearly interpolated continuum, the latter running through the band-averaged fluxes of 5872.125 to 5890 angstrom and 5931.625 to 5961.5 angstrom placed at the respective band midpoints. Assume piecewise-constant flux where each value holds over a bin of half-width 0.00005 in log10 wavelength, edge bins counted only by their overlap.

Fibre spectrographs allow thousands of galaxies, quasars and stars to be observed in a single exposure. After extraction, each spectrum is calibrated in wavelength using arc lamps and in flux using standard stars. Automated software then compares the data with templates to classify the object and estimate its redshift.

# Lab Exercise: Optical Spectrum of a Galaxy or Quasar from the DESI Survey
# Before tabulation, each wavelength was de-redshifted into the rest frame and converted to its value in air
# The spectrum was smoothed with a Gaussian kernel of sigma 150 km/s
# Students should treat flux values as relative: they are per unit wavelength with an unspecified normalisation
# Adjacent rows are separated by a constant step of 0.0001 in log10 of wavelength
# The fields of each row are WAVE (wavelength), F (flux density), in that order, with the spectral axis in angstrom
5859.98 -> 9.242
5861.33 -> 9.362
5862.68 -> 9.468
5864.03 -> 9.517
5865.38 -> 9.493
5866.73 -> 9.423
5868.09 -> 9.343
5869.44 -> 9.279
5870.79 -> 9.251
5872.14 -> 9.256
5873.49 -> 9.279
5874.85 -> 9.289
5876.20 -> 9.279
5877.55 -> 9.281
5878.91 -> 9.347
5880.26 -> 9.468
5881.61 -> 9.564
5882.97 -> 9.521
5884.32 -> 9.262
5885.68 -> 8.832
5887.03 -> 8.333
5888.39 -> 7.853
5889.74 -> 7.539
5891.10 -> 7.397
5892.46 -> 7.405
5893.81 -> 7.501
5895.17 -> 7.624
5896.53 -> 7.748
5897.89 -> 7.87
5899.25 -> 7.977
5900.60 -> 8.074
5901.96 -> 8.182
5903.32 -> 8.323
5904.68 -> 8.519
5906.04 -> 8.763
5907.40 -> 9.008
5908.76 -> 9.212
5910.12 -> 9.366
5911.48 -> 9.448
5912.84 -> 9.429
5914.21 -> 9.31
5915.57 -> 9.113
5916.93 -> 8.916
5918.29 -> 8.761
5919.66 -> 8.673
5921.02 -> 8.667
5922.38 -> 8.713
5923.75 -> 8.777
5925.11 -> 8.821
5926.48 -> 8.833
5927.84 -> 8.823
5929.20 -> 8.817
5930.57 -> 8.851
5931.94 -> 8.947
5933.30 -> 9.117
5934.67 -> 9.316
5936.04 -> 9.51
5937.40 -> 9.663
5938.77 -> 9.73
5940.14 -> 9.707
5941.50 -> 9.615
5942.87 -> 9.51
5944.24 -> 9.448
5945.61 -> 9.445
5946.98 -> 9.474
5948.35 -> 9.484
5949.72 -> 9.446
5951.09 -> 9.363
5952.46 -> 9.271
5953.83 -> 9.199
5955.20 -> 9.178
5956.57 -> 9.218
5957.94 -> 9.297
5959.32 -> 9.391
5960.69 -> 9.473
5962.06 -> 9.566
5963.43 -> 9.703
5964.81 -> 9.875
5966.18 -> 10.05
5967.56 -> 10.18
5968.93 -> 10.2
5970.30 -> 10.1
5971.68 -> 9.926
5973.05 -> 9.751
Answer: 1.59 angstrom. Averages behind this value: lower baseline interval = 9.03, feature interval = 8.62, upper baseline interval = 9.41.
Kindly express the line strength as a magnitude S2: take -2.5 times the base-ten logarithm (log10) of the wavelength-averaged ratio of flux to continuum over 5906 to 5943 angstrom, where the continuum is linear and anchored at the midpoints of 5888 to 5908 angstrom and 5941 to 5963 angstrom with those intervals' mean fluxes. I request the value -0.05 mag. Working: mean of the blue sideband 7.98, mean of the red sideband 9.4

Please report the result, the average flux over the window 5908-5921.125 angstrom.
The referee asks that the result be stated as 9.11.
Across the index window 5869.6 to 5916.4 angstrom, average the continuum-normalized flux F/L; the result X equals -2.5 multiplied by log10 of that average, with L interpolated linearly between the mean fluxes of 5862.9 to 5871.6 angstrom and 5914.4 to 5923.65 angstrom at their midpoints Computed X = 0.05 mag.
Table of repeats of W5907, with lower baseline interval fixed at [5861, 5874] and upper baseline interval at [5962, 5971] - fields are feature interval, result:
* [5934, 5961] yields 1.2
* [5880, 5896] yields 2.0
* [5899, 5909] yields 1.1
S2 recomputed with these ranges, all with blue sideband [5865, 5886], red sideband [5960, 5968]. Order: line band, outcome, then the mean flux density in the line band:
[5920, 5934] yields 0.090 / 8.83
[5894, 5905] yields 0.182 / 8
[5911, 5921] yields 0.057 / 9.05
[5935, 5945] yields 0.009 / 9.59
